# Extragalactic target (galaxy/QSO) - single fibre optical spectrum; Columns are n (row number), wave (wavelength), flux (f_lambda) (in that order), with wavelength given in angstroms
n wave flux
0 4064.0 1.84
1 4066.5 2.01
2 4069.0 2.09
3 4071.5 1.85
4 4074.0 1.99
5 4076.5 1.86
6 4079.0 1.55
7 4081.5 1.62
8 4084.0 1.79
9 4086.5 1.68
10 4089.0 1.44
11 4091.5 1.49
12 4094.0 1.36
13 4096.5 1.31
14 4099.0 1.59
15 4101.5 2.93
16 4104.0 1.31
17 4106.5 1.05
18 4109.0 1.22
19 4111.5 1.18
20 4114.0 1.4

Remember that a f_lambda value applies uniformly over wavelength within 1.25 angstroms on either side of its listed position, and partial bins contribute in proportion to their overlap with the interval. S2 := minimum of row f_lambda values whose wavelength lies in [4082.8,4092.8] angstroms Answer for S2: 1.44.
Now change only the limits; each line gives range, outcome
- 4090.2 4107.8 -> 1.05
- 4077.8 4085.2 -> 1.55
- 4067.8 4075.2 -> 1.85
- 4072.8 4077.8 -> 1.86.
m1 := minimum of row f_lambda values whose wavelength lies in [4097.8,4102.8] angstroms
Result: 1.59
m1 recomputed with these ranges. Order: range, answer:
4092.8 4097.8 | 1.31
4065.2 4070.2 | 2.01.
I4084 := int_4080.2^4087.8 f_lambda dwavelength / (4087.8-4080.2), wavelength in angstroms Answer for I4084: 1.69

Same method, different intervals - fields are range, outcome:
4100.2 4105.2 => 2.12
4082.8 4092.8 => 1.6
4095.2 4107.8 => 1.64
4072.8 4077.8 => 1.92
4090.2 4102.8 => 1.73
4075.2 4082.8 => 1.68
